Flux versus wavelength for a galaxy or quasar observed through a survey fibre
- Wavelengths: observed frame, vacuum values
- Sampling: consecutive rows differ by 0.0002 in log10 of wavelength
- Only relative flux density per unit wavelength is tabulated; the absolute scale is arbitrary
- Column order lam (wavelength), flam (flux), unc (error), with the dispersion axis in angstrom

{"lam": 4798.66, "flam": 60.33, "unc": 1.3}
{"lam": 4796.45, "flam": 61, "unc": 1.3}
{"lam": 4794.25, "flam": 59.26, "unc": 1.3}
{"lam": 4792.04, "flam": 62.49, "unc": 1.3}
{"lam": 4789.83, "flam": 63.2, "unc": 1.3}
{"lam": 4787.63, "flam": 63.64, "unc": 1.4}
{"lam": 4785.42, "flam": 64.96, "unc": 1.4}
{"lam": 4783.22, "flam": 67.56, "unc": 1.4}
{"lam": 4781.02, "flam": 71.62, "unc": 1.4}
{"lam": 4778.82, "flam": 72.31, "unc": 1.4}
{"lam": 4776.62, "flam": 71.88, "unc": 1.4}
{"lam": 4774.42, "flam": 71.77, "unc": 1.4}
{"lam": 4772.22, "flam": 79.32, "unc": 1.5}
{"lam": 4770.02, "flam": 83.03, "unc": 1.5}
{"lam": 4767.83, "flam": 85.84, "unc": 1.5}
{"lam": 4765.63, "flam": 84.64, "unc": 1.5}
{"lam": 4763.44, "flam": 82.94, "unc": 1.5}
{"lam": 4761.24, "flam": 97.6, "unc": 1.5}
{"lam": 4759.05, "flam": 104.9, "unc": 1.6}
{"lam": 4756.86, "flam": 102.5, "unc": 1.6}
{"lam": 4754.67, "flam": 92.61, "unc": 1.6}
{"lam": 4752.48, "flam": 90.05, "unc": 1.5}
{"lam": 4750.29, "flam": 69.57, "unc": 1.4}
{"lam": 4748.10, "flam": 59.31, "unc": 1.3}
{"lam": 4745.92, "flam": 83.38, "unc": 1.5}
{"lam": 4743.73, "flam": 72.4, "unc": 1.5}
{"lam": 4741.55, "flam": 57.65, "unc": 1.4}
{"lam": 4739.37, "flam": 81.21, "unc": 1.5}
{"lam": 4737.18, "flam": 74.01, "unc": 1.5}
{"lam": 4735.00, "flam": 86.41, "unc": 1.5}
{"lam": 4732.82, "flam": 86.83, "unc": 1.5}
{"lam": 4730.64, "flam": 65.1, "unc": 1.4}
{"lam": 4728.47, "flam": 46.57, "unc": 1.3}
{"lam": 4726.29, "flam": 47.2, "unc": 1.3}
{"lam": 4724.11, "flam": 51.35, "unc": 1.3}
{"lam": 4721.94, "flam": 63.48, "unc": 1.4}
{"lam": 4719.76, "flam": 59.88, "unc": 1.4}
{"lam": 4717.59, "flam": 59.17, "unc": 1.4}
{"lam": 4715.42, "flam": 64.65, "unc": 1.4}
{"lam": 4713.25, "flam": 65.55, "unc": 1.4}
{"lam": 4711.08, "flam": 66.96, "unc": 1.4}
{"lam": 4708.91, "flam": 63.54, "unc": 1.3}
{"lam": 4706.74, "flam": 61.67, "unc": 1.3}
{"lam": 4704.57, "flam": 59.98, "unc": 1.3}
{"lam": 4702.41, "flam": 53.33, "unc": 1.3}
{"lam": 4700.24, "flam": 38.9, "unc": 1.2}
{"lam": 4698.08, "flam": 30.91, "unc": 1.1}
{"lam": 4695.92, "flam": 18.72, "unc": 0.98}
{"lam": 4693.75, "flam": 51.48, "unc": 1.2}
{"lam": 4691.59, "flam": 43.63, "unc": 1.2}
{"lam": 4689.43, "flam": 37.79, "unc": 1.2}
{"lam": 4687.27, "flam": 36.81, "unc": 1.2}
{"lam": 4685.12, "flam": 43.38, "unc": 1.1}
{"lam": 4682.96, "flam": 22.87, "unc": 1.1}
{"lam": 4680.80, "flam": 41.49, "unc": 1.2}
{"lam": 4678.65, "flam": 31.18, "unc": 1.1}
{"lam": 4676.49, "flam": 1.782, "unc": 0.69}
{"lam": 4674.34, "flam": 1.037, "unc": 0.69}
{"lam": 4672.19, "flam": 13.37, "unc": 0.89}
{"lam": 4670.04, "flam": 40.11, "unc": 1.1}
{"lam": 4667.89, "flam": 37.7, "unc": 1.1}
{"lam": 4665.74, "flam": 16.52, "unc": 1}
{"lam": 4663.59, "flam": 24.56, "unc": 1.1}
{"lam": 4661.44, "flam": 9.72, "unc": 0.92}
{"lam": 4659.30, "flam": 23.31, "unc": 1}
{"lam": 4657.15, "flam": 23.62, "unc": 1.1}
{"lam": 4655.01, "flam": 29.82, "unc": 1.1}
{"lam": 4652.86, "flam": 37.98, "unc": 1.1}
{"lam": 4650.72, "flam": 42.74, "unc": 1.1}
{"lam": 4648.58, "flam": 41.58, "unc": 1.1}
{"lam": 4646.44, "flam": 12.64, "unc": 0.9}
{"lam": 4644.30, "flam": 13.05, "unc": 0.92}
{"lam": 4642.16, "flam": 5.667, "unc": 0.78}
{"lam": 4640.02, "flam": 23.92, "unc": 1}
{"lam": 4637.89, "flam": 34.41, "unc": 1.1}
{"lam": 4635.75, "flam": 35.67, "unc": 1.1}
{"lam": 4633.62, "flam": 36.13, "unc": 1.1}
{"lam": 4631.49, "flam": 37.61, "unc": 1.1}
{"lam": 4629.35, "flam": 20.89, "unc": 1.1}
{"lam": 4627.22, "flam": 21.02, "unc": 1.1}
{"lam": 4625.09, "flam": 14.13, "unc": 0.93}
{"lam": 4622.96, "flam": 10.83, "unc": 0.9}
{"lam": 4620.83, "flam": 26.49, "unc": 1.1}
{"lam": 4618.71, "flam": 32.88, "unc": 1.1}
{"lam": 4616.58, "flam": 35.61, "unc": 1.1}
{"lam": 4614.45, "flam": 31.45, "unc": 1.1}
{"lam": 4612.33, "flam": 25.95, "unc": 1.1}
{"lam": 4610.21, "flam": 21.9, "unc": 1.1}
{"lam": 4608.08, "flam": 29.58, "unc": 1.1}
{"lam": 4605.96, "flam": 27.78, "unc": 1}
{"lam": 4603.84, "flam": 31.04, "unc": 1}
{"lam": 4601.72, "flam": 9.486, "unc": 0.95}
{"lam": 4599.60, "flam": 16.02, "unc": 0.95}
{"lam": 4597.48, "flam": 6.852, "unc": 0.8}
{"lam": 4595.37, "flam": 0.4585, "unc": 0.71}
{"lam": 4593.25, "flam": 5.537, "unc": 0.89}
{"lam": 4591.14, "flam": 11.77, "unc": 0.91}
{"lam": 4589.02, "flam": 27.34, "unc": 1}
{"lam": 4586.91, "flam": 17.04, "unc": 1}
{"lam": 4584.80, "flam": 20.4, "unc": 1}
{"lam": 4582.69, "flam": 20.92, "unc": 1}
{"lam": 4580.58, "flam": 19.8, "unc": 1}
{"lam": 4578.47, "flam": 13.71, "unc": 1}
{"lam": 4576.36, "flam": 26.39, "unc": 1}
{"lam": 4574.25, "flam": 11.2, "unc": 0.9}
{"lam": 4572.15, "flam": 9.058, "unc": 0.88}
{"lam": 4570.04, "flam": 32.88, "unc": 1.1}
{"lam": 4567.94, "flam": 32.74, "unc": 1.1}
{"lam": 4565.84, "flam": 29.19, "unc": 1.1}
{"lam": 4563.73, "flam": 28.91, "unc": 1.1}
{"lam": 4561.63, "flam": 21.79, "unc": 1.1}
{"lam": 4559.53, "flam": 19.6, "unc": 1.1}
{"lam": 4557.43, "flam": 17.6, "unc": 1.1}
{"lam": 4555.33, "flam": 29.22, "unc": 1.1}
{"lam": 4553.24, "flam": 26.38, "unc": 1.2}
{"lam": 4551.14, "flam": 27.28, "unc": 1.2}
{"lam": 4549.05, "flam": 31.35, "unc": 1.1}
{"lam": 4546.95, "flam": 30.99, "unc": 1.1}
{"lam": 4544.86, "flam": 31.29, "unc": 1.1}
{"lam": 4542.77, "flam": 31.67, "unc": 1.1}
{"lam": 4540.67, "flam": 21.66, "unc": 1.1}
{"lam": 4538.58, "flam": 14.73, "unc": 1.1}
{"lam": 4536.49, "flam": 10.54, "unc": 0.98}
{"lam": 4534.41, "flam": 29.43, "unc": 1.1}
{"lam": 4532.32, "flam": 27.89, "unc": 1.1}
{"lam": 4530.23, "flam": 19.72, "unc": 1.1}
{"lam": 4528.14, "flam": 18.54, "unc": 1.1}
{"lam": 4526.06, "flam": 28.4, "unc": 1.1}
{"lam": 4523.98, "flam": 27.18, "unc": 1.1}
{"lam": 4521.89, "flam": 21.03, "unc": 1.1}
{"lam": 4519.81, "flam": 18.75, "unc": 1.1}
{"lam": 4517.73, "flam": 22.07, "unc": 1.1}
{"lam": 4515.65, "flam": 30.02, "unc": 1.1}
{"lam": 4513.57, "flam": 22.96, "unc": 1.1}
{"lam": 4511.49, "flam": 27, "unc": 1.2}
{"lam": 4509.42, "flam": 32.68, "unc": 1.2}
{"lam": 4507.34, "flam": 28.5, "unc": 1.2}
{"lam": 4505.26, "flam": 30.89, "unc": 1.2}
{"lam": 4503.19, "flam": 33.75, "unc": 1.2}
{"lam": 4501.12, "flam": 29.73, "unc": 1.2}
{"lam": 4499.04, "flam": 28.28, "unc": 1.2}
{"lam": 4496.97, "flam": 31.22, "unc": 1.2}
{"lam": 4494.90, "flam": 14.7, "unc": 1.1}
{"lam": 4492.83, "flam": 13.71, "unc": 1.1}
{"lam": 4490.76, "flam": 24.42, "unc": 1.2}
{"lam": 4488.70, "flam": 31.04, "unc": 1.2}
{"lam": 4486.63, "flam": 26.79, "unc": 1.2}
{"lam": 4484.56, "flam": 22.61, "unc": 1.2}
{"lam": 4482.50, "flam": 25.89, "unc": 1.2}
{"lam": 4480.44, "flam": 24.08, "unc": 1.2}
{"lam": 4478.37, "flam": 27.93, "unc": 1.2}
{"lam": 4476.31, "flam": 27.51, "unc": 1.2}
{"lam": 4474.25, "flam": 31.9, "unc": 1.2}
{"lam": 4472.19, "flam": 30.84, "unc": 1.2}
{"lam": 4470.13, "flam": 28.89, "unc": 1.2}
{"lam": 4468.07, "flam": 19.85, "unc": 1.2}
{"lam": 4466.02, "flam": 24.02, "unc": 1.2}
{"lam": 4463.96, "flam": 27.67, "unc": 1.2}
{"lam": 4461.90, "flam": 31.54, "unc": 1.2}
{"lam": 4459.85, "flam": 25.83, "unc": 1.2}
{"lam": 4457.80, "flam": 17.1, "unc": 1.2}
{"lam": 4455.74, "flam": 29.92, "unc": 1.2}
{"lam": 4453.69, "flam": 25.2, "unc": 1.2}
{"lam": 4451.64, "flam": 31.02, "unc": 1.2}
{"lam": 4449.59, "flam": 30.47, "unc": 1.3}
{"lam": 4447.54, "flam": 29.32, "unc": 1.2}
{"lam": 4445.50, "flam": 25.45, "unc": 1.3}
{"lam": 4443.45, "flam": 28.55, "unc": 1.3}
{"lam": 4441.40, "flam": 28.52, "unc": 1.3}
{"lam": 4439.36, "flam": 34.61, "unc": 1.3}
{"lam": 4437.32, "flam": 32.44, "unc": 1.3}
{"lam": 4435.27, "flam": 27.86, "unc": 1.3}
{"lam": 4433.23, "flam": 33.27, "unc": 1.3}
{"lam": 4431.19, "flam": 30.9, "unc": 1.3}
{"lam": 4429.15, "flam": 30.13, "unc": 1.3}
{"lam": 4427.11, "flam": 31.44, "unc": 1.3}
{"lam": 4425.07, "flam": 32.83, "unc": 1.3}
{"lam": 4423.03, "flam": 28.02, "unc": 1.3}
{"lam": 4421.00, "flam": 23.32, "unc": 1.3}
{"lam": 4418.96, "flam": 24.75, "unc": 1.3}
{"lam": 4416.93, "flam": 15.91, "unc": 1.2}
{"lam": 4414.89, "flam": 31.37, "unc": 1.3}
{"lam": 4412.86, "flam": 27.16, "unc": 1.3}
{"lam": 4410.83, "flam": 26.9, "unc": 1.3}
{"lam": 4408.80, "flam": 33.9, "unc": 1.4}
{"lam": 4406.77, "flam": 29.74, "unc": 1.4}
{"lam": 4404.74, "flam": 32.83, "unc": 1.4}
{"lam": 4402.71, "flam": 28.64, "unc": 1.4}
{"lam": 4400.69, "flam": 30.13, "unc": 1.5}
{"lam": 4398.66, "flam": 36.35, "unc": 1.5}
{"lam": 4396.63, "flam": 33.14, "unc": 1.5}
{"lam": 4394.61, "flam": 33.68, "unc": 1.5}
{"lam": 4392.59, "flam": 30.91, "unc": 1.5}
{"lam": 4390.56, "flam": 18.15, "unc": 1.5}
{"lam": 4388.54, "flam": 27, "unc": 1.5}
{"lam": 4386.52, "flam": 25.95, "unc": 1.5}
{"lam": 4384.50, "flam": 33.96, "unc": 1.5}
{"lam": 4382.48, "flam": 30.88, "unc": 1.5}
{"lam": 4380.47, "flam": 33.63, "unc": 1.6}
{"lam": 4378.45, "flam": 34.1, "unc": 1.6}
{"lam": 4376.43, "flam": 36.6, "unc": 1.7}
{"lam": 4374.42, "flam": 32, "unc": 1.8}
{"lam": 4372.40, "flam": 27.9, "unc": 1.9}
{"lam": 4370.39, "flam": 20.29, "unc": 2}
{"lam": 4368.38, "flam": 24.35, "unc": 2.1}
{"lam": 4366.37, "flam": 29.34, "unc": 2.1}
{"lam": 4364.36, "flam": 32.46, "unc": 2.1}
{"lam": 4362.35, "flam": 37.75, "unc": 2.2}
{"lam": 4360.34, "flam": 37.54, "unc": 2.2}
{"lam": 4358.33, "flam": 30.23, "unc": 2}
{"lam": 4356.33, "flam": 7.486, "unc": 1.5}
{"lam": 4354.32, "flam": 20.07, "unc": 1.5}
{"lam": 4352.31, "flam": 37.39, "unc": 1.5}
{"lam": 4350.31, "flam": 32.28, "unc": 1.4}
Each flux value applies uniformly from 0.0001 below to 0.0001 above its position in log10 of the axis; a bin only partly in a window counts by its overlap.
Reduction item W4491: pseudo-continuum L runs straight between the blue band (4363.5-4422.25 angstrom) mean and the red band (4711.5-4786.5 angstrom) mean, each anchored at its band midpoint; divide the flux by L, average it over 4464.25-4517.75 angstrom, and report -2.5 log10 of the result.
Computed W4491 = 0.48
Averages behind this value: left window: 29.1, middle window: 26.7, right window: 74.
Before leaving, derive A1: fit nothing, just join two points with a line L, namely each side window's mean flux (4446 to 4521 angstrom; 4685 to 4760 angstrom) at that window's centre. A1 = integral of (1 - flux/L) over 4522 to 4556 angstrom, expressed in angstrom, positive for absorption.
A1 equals 9.5 angstrom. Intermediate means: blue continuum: 26.6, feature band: 25.2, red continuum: 62.8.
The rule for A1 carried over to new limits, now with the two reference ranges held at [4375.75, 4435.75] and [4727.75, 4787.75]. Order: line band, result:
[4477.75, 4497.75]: 8.2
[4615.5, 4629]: 8.2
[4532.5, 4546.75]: 7.2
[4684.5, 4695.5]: 4.4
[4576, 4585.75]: 6.2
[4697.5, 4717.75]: 4.0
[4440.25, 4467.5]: 6.8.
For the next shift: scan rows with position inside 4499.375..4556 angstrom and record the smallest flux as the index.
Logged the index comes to 10.54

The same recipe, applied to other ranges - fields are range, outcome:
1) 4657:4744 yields 1.037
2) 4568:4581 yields 9.058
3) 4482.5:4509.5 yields 13.71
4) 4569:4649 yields 0.4585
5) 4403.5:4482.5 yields 15.91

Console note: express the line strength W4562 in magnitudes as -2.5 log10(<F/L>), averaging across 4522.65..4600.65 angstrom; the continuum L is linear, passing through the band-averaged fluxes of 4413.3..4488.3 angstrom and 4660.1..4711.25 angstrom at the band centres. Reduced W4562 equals 0.39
